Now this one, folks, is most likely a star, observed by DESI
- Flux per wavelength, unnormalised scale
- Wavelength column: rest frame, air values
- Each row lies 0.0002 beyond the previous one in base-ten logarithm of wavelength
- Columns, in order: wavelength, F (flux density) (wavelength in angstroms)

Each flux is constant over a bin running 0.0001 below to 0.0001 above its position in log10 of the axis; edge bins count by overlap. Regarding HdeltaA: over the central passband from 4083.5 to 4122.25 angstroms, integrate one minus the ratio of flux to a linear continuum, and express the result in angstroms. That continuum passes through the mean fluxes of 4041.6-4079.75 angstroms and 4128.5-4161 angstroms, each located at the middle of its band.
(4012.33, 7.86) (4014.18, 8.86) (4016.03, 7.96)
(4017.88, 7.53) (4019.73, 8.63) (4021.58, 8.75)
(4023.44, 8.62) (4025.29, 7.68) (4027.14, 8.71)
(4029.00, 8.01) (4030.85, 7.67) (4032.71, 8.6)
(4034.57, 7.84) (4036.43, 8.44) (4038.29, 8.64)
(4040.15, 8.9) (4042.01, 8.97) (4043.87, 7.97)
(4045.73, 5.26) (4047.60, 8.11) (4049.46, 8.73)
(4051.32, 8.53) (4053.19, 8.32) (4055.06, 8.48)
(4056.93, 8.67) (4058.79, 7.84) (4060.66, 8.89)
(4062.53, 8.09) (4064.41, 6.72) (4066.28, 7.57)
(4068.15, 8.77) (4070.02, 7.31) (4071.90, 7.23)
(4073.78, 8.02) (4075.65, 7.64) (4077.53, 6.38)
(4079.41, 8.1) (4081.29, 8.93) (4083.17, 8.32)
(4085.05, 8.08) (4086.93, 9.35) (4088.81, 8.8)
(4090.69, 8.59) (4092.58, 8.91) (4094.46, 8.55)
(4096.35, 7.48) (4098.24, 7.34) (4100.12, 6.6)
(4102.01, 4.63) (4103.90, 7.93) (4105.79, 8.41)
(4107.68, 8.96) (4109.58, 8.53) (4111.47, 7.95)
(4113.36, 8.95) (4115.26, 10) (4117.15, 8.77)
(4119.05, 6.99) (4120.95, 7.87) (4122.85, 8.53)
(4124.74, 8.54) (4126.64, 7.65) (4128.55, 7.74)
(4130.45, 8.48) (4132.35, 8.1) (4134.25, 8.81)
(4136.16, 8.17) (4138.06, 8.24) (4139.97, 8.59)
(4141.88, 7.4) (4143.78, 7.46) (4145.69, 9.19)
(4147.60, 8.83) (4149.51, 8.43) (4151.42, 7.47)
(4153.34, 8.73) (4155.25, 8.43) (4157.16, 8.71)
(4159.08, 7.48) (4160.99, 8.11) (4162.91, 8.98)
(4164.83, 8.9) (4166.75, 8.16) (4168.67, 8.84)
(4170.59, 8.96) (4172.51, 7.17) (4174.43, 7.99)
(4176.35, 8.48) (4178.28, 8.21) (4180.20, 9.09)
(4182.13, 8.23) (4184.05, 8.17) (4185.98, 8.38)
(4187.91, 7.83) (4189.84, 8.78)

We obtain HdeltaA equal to -0.36 angstroms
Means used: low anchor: 7.87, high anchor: 8.26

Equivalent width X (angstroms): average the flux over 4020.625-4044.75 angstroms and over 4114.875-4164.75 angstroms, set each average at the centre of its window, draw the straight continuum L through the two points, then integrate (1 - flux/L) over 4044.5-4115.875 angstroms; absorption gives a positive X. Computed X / 2.7 angstroms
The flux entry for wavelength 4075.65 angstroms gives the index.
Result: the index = 7.64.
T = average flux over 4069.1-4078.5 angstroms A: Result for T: 7.31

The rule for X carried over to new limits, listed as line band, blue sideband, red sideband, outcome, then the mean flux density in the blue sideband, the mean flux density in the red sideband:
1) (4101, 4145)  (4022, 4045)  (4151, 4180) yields 1.1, 8.32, 8.34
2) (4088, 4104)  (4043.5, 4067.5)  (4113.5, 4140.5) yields 1.1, 7.95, 8.33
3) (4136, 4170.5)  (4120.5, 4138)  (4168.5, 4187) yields -0.3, 8.22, 8.33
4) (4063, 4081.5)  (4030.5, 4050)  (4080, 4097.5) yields 1.7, 8.1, 8.53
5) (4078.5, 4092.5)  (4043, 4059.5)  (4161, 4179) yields -0.9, 8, 8.39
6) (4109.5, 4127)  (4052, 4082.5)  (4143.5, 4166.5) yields -0.4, 7.94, 8.41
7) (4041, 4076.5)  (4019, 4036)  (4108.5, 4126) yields 1.6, 8.28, 8.45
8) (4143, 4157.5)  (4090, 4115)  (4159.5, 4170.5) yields 0.0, 7.96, 8.57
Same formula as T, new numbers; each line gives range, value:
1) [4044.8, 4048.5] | 6.66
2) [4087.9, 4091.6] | 8.7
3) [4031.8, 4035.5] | 8.21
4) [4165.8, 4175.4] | 8.23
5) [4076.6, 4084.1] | 7.93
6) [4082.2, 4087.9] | 8.59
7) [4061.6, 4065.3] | 7.39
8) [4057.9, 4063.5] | 8.26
